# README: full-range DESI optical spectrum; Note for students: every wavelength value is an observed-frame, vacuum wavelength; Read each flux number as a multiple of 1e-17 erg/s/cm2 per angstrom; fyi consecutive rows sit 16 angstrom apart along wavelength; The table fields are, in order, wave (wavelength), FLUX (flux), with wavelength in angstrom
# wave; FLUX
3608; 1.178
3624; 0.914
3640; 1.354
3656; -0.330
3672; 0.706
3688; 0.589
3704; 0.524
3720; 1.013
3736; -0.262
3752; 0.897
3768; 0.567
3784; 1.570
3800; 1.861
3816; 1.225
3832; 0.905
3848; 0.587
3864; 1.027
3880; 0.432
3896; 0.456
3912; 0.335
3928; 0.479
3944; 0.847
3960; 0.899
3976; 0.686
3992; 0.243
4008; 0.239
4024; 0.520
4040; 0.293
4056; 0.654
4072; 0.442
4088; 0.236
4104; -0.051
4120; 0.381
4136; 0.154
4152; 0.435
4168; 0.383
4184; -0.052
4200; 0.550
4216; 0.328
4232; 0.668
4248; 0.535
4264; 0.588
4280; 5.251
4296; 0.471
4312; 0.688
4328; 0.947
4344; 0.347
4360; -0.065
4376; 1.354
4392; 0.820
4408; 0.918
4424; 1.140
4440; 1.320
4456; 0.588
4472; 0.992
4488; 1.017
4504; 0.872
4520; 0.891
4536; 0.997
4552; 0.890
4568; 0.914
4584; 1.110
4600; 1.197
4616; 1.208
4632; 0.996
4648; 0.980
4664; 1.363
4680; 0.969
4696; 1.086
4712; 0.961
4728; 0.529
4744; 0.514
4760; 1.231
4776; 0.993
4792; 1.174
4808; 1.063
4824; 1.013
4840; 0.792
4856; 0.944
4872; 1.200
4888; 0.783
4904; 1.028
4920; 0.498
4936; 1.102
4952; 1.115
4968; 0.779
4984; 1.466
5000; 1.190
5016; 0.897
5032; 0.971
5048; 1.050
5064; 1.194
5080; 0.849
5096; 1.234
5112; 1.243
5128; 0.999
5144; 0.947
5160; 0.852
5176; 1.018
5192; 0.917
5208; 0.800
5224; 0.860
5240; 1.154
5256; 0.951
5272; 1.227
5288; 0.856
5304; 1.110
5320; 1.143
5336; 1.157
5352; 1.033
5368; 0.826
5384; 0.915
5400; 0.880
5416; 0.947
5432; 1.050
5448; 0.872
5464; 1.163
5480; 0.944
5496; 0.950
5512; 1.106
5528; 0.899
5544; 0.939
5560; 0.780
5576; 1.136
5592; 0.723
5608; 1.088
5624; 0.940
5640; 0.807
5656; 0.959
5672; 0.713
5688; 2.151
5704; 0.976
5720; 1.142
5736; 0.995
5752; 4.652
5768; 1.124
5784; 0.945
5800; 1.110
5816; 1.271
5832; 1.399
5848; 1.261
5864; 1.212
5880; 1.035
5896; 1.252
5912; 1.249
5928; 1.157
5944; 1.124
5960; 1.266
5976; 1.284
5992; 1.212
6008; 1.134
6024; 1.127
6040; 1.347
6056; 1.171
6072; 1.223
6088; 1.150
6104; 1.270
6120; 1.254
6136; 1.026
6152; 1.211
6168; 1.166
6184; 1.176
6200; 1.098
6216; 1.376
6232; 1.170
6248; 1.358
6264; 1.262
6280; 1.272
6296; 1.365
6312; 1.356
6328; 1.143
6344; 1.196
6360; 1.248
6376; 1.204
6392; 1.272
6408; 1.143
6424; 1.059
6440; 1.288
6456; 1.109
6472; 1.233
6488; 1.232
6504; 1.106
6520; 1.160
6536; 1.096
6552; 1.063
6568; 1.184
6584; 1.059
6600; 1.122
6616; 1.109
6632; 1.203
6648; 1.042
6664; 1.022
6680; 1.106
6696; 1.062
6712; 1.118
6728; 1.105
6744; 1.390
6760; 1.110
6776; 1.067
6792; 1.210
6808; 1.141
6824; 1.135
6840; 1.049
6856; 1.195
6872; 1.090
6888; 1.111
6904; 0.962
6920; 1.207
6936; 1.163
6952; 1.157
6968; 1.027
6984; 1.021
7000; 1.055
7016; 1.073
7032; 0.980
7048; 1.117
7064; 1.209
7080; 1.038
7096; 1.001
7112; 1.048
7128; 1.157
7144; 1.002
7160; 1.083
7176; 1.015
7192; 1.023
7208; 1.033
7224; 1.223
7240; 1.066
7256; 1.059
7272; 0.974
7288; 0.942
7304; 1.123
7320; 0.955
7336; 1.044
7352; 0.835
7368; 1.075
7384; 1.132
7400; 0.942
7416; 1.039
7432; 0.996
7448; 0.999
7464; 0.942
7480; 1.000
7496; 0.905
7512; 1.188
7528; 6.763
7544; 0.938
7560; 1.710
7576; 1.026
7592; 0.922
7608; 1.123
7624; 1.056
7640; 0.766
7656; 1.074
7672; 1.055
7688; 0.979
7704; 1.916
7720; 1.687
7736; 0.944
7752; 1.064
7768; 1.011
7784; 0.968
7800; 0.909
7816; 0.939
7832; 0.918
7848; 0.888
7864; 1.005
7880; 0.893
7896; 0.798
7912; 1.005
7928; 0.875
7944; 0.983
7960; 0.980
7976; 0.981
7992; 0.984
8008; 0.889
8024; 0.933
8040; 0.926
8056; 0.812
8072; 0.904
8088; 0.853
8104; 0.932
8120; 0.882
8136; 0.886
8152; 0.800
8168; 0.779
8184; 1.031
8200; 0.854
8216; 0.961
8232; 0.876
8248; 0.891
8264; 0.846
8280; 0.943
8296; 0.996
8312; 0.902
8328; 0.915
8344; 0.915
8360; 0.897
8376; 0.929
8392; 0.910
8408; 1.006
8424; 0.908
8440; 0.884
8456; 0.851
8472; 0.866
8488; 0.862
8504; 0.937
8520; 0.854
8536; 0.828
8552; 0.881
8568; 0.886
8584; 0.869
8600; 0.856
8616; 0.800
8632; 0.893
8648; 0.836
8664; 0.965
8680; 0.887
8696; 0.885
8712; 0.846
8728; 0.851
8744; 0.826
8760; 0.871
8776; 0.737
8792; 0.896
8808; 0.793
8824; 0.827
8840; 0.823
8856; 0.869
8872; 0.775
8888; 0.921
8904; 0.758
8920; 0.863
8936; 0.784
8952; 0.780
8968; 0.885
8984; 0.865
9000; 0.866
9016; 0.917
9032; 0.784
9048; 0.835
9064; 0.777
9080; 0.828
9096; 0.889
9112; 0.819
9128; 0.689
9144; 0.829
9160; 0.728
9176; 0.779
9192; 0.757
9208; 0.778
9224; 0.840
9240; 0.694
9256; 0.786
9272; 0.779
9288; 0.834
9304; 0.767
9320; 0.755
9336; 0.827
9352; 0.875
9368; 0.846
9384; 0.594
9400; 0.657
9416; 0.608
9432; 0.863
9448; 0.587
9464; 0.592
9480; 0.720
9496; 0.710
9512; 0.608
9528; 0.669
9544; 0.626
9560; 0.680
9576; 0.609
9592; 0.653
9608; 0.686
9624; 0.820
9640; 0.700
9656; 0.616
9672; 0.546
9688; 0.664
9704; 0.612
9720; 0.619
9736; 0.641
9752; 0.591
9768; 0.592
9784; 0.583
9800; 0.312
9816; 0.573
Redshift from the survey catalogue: 0.15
